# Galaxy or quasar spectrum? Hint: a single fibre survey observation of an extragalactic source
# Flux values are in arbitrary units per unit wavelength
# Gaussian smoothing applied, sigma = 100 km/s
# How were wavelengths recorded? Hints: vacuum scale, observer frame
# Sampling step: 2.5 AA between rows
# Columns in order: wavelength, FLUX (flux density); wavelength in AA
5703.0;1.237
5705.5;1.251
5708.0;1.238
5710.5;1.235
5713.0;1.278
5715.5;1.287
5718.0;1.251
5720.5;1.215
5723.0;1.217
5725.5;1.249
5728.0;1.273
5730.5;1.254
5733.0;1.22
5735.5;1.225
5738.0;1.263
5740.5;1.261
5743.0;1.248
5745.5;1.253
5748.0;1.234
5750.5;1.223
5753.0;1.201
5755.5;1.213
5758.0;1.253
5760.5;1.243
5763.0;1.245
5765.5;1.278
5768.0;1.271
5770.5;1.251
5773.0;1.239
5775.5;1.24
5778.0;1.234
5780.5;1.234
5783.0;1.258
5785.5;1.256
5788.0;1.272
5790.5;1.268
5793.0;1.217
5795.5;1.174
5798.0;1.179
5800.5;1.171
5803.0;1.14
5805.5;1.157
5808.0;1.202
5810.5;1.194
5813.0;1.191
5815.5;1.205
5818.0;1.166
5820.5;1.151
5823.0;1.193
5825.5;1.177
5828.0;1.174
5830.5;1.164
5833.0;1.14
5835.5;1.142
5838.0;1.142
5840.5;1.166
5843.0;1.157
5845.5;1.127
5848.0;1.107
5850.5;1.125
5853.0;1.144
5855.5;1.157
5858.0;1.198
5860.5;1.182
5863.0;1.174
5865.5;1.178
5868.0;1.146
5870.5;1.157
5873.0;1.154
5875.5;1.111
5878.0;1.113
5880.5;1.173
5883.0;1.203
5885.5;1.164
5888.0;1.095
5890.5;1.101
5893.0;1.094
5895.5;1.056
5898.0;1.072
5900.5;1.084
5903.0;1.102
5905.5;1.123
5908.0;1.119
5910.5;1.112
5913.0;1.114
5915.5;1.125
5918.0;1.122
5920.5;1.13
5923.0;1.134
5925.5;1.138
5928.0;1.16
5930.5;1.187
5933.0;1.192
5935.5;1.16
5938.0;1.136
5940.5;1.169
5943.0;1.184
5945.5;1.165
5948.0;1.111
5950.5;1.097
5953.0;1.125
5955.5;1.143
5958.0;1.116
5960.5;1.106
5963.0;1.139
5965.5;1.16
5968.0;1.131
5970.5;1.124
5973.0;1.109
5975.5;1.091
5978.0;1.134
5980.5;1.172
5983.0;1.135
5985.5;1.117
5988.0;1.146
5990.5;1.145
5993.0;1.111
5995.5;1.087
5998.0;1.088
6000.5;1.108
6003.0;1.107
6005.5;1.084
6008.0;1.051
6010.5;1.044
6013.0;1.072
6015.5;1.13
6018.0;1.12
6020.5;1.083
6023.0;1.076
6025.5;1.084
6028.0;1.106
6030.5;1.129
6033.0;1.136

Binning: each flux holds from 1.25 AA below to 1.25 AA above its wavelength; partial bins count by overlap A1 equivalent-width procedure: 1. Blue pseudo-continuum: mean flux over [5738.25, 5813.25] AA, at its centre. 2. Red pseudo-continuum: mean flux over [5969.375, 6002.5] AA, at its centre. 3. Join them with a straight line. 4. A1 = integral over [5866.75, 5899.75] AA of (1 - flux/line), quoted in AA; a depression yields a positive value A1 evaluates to 1.3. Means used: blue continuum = 1.23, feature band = 1.13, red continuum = 1.12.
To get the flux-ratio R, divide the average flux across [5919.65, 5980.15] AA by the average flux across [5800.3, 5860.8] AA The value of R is 1.0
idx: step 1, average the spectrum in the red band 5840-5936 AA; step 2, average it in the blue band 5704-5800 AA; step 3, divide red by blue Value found 0.9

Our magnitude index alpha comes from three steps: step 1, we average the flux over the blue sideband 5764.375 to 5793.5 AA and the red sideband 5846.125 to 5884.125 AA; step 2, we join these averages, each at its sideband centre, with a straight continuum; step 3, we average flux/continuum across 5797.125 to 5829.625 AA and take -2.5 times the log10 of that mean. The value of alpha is 0.03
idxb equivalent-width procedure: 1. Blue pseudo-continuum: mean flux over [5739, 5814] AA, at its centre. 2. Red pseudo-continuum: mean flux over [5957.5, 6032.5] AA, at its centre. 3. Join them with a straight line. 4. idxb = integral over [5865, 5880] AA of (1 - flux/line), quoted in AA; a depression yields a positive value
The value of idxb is 0.4 AA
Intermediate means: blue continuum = 1.23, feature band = 1.14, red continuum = 1.11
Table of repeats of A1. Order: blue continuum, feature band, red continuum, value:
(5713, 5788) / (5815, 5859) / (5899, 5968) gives 1.4 AA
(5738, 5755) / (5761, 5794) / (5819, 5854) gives -1.2 AA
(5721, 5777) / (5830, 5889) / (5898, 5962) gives 1.2 AA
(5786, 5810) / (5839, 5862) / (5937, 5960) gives 0.5 AA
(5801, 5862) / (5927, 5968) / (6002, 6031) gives -1.1 AA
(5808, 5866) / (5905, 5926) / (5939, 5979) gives 0.4 AA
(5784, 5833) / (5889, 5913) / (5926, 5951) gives 1.4 AA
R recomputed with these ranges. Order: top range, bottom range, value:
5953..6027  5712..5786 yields 0.89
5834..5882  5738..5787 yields 0.92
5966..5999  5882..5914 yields 1.01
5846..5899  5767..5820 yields 0.94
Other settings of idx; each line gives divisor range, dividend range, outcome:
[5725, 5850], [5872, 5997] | 0.93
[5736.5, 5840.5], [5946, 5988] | 0.93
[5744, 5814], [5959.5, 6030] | 0.91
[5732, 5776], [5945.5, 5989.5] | 0.91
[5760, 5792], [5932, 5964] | 0.91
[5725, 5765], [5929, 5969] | 0.92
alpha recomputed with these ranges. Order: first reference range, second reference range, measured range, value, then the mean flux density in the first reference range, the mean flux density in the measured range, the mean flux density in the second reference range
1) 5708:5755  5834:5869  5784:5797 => -0.03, 1.24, 1.24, 1.15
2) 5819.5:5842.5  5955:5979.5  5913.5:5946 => -0.02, 1.16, 1.15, 1.13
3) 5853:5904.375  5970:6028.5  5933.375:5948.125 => -0.04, 1.14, 1.16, 1.1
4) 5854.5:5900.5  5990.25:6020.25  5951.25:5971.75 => -0.02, 1.14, 1.13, 1.09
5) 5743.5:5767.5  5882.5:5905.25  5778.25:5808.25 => -0.01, 1.24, 1.21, 1.11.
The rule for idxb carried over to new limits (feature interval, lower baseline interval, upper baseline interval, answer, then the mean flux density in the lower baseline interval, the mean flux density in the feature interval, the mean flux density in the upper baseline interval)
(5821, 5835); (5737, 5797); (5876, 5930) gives 0.2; 1.24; 1.17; 1.12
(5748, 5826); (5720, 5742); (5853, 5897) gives -0.8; 1.24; 1.22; 1.14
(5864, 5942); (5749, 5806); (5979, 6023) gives 1.7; 1.23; 1.13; 1.11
